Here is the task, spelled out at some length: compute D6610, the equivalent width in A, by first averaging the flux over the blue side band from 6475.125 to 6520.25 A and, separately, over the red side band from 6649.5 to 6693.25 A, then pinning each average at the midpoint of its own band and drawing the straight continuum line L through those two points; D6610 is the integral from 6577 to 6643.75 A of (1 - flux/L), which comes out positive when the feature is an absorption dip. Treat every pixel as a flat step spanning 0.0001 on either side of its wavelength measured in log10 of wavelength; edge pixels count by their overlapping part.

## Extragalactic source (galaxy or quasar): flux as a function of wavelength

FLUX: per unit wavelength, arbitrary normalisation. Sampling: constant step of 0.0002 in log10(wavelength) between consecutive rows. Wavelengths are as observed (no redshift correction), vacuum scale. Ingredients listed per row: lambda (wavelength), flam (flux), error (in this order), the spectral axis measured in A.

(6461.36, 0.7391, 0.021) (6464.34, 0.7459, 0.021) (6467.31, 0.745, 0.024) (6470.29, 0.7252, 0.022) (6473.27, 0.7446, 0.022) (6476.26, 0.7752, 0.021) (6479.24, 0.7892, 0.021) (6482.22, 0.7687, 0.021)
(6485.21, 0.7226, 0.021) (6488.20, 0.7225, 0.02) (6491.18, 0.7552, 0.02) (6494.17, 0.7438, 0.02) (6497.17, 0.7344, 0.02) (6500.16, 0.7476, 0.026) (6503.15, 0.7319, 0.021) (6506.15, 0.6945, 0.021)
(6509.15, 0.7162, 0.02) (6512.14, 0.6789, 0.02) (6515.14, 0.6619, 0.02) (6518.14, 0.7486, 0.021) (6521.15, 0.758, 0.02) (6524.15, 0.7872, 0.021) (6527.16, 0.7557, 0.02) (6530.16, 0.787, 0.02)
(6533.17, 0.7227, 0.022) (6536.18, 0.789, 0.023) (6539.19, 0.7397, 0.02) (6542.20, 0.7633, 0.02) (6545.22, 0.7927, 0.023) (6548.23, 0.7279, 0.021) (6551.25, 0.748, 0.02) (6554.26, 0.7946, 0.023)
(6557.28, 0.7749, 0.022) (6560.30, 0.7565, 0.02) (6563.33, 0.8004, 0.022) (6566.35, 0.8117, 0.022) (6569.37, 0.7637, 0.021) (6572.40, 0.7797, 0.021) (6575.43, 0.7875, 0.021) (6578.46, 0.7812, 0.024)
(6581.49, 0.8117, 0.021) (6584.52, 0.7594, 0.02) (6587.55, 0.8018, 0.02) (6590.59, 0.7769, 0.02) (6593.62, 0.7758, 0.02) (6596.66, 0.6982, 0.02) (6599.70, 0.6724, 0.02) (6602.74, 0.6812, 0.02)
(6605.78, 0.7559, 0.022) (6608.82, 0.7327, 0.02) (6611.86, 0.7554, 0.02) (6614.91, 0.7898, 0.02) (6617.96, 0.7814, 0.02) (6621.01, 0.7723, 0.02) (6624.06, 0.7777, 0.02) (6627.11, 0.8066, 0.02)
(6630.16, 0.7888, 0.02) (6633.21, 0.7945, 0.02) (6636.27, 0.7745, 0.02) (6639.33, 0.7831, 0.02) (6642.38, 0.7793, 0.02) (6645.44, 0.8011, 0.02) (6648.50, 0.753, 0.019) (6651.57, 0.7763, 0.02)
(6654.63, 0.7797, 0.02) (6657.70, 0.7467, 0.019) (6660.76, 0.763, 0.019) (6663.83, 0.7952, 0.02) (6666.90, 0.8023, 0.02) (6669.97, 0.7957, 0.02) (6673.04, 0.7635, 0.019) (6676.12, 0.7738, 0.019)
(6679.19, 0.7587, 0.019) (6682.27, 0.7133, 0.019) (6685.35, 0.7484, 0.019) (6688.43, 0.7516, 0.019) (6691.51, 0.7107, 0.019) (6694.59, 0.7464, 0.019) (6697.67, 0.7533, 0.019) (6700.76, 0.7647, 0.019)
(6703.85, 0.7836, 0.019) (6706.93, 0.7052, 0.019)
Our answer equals -1.23 A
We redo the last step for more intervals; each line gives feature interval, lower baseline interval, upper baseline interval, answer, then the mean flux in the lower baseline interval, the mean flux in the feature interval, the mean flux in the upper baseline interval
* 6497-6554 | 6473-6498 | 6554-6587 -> 1.78 A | 0.751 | 0.743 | 0.784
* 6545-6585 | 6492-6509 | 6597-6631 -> -1.87 A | 0.73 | 0.778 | 0.753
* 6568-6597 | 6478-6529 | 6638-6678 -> -0.73 A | 0.736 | 0.777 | 0.778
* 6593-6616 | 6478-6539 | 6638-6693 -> 0.80 A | 0.741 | 0.73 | 0.766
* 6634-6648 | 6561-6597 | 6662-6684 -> -0.15 A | 0.781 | 0.783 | 0.771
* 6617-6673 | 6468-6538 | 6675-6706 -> -2.53 A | 0.742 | 0.781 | 0.749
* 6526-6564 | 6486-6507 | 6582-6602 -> -1.23 A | 0.734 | 0.765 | 0.748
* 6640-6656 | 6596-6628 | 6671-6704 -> -0.62 A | 0.748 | 0.778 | 0.751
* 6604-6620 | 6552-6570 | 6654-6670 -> 0.39 A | 0.783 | 0.762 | 0.779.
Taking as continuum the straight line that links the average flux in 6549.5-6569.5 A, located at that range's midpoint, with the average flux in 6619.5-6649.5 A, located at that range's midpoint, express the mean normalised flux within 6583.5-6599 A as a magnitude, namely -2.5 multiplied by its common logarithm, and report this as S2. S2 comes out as 0.03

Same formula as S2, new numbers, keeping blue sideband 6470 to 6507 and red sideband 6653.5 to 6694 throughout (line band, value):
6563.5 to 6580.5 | -0.05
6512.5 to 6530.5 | 0.01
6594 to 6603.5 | 0.09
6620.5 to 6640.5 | -0.04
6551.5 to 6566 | -0.04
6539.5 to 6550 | -0.01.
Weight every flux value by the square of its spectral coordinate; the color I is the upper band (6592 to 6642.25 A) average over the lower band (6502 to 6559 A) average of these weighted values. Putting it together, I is 1.05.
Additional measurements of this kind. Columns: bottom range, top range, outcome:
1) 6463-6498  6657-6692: 1.08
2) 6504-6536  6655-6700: 1.09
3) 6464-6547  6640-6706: 1.08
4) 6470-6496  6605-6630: 1.07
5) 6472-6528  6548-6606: 1.06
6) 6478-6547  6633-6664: 1.09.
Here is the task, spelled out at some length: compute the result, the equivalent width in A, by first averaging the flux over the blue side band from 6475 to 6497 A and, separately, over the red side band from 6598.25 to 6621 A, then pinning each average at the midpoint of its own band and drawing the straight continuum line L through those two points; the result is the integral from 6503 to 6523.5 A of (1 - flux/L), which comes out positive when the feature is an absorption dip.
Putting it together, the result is 1.0 A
